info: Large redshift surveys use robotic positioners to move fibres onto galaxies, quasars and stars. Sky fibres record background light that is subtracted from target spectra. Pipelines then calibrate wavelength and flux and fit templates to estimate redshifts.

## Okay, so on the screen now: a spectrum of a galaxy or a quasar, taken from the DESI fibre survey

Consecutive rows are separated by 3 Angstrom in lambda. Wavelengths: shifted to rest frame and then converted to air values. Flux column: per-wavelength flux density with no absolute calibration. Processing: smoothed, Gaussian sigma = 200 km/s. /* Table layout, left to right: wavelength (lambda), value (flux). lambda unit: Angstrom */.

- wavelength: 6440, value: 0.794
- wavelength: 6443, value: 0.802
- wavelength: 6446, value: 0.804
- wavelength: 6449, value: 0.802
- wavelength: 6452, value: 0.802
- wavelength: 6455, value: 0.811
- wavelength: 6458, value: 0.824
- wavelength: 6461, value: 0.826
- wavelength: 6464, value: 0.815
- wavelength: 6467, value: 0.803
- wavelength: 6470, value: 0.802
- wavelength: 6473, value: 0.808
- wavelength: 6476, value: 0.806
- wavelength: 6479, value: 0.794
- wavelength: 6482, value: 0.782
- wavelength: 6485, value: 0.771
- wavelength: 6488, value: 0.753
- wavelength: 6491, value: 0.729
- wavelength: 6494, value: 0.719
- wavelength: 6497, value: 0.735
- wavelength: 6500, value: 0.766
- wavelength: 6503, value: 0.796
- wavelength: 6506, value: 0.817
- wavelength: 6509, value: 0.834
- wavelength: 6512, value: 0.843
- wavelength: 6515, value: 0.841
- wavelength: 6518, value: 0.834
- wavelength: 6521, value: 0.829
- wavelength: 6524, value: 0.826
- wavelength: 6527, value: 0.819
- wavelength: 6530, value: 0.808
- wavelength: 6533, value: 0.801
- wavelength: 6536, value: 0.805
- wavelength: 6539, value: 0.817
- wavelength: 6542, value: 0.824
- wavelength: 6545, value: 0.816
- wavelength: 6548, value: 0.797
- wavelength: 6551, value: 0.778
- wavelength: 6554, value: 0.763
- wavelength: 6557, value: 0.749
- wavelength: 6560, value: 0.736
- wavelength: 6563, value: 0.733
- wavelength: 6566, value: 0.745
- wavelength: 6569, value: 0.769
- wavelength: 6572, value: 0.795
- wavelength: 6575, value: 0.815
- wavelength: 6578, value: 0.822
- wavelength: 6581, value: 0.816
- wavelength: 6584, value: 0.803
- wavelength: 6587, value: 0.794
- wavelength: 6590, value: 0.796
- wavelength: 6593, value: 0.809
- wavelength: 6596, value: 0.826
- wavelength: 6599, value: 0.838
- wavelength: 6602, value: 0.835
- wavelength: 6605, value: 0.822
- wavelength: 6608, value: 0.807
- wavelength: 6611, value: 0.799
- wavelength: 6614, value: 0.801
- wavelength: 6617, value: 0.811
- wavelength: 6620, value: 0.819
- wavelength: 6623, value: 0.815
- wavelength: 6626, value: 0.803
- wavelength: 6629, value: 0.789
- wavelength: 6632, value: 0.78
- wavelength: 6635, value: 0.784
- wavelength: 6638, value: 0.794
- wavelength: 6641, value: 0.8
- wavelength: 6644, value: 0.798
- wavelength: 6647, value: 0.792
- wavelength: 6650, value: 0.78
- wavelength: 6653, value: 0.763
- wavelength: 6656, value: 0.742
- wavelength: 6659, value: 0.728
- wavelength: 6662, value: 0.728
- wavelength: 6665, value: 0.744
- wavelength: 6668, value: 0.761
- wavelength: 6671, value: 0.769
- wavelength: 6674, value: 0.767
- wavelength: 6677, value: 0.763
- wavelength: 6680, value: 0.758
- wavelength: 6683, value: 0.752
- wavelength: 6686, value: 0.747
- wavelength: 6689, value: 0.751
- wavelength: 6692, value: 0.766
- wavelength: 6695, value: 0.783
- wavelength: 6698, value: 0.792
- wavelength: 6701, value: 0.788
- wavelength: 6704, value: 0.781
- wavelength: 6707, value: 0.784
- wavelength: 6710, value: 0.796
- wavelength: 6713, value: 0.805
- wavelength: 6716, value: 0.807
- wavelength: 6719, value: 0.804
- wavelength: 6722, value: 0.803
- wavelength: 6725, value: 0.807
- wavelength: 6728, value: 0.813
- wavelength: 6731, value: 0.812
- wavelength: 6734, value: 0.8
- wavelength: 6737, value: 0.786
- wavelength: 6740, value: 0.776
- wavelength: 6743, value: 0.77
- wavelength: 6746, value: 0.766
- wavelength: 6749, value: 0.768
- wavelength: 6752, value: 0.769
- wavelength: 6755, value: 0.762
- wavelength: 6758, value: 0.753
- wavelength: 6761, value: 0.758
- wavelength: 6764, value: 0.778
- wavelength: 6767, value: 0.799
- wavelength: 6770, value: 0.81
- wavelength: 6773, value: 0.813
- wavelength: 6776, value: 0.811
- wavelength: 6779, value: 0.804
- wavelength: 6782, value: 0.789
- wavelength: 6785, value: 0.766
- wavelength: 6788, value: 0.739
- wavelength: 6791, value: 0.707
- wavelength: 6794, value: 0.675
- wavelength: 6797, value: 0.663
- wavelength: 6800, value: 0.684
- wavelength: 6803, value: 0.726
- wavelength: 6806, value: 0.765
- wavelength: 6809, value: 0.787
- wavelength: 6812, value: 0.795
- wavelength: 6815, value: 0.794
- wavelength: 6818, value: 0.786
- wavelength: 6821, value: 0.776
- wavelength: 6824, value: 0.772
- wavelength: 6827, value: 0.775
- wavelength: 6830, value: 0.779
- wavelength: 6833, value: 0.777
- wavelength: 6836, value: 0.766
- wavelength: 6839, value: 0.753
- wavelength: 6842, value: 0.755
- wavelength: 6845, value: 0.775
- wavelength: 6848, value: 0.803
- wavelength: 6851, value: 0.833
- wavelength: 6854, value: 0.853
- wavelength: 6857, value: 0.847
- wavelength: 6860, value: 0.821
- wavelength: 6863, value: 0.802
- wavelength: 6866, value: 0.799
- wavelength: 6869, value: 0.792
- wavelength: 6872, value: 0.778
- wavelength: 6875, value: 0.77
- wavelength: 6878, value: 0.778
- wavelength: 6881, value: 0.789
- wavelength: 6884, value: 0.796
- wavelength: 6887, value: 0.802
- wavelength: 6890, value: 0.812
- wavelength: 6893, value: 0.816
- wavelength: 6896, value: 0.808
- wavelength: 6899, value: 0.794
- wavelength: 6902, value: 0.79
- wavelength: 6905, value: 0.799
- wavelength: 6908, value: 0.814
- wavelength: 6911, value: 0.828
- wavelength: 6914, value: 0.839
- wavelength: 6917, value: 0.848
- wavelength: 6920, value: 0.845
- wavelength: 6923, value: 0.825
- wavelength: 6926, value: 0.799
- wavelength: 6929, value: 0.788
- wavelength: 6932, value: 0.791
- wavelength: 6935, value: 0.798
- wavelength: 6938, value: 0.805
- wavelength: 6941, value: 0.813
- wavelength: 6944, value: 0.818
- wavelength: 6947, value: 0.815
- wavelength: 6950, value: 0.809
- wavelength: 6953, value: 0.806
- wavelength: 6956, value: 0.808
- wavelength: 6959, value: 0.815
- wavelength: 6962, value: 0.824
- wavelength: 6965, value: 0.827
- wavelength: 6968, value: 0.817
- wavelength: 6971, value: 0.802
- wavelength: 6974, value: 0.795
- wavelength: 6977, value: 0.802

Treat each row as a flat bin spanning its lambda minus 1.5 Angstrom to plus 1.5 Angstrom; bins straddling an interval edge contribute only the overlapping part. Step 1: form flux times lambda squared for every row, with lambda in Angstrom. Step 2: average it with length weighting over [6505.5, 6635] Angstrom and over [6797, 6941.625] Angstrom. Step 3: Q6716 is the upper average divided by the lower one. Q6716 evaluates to 1.1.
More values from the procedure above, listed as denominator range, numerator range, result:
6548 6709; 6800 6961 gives 1.10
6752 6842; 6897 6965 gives 1.11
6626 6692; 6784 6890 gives 1.06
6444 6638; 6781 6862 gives 1.05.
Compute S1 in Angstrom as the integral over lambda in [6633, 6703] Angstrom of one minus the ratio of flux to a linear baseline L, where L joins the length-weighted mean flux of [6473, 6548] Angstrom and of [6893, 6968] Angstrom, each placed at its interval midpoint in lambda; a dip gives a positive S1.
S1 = 3.2 Angstrom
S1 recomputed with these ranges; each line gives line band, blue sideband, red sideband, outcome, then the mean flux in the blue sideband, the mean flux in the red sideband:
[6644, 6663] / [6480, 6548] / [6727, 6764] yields 0.6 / 0.798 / 0.777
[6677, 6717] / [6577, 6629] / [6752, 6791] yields 0.8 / 0.812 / 0.778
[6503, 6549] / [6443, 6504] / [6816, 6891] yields -1.9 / 0.788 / 0.791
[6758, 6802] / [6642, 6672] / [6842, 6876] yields 1.7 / 0.761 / 0.805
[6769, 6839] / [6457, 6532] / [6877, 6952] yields 3.8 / 0.799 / 0.809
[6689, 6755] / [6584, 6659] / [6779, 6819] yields -1.6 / 0.798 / 0.746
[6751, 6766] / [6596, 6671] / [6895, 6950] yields 0.6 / 0.789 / 0.812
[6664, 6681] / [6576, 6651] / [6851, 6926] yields 1.0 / 0.806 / 0.81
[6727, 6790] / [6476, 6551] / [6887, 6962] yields 1.9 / 0.798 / 0.812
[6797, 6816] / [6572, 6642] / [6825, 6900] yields 1.1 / 0.808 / 0.795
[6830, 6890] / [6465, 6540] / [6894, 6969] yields 1.2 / 0.798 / 0.813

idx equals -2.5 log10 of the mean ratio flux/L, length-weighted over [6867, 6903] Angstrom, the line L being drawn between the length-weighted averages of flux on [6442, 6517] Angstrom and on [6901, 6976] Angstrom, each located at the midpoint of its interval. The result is 0.02 mag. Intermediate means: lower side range 0.796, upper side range 0.813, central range 0.794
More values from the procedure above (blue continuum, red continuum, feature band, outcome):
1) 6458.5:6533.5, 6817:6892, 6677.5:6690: 0.059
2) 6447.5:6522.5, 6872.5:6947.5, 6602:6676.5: 0.023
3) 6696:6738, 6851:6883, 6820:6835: 0.037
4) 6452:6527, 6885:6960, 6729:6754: 0.034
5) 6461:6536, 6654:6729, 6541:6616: -0.011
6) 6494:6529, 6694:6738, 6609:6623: -0.007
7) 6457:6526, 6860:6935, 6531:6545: -0.018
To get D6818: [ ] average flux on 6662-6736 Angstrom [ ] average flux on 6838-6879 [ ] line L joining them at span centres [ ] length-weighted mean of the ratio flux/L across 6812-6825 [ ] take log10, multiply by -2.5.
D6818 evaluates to 0.01 mag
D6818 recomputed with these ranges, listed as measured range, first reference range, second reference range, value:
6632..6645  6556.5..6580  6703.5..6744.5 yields -0.012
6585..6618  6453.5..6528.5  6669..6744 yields -0.029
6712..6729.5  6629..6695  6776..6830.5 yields -0.062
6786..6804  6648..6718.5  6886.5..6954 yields 0.129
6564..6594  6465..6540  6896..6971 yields 0.007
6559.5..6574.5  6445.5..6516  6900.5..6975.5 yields 0.052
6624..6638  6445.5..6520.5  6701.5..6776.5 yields 0.003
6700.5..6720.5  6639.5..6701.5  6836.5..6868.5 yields -0.031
